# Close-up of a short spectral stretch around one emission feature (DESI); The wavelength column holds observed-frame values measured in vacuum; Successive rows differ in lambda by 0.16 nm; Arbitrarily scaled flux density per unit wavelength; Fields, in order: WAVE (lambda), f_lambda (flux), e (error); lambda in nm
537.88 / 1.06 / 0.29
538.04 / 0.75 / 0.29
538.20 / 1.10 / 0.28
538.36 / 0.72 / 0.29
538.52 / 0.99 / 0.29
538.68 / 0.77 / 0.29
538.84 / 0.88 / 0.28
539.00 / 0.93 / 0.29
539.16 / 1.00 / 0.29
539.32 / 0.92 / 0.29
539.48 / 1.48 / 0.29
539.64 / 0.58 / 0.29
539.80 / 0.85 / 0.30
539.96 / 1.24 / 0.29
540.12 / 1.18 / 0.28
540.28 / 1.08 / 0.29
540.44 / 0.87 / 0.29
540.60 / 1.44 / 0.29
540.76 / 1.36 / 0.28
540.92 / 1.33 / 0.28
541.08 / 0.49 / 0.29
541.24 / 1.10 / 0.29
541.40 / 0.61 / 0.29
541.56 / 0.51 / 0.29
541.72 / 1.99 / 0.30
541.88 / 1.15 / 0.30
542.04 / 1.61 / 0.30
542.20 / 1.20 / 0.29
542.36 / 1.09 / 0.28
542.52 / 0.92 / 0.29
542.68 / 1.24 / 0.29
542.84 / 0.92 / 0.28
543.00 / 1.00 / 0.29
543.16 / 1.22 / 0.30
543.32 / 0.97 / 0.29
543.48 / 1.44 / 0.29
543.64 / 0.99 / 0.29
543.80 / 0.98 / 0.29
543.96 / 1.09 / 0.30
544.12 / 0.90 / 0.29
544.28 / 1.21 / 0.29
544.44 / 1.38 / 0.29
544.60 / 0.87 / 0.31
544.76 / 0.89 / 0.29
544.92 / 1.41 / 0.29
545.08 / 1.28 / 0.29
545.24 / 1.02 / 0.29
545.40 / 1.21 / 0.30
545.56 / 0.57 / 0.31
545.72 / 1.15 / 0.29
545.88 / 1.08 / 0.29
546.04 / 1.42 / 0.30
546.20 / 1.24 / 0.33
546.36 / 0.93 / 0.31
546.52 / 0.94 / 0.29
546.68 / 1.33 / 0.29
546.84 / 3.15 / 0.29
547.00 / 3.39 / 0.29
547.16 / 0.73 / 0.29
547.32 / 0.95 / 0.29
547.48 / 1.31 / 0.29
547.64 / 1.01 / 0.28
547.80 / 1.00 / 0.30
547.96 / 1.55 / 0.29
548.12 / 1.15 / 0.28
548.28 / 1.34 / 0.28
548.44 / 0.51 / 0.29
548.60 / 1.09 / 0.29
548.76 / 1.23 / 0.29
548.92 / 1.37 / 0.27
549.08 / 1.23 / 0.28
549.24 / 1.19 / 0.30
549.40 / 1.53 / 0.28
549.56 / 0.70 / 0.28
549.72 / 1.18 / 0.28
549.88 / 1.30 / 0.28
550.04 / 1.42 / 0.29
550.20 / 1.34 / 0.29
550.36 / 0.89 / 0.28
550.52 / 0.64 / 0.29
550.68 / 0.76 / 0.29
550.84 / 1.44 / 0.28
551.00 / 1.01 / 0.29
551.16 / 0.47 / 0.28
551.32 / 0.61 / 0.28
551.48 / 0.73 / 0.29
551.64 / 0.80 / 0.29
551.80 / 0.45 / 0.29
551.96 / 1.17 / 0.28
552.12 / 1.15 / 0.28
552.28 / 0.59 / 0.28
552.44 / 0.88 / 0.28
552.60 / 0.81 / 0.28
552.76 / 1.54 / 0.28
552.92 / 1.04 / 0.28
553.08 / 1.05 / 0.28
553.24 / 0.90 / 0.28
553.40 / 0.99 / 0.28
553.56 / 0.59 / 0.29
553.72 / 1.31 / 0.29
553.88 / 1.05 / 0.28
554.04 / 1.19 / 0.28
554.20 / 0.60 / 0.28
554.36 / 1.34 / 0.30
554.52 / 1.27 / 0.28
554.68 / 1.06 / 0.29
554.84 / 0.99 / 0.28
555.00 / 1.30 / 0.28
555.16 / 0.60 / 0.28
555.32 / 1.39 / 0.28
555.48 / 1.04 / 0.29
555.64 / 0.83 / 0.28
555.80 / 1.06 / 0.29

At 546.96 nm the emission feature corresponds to [O III]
